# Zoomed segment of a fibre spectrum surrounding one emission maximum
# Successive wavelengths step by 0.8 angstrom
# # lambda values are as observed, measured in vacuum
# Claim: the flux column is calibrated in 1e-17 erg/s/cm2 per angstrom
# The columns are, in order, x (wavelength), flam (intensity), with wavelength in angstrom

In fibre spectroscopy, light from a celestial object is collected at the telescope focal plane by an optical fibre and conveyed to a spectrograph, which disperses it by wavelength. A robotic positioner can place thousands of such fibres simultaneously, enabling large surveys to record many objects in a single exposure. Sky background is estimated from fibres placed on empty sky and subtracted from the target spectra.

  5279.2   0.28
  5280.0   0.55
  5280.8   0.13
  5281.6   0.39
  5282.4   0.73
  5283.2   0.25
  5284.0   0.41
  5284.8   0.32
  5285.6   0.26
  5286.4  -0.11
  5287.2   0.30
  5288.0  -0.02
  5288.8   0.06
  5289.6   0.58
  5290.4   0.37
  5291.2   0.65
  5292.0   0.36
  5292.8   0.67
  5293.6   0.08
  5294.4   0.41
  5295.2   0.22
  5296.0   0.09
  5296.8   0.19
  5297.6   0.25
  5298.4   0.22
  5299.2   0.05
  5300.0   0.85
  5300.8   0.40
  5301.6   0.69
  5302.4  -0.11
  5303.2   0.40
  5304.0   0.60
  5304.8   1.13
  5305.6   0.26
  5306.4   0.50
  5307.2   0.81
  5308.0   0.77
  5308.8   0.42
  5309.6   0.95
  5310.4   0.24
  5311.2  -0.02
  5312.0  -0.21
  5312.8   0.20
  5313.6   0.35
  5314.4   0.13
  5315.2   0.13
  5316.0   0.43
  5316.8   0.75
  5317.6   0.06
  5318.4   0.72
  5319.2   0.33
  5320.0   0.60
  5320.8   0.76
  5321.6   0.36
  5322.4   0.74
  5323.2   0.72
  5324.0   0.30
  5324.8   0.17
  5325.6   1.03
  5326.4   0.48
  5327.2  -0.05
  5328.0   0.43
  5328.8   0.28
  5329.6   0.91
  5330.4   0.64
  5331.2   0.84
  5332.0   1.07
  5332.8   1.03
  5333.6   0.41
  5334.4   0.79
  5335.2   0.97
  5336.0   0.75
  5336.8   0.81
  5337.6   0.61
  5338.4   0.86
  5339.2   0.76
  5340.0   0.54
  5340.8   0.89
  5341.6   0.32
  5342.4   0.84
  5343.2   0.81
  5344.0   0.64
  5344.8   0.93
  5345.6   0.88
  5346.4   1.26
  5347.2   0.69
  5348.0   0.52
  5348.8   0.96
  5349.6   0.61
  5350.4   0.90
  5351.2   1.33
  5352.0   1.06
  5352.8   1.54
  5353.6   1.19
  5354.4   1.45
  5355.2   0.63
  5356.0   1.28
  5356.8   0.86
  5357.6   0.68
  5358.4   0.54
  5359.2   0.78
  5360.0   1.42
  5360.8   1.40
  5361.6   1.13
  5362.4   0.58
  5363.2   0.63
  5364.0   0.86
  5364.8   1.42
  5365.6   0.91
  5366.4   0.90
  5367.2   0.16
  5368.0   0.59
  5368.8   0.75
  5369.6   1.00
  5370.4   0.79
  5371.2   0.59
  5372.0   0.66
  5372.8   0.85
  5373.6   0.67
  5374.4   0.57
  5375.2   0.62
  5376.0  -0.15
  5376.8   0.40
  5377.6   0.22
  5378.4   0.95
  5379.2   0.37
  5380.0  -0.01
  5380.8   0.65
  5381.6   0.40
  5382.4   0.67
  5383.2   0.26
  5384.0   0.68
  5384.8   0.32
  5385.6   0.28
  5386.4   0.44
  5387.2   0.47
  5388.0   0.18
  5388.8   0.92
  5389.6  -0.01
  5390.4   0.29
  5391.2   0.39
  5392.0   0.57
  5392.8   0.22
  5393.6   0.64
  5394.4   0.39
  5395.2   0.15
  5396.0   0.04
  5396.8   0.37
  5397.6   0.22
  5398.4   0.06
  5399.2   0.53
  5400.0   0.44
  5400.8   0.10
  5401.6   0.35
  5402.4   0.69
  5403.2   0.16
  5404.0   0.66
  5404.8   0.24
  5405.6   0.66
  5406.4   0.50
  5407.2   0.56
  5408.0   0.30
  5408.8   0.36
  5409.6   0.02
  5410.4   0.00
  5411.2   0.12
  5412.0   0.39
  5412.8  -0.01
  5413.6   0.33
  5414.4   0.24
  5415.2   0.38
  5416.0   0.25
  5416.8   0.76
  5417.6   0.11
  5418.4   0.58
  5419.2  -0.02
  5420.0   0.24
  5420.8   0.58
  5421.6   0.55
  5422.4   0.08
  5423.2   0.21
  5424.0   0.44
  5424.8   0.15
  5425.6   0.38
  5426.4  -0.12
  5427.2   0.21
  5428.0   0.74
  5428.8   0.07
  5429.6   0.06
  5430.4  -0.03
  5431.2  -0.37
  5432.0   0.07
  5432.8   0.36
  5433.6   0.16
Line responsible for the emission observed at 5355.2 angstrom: C IV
